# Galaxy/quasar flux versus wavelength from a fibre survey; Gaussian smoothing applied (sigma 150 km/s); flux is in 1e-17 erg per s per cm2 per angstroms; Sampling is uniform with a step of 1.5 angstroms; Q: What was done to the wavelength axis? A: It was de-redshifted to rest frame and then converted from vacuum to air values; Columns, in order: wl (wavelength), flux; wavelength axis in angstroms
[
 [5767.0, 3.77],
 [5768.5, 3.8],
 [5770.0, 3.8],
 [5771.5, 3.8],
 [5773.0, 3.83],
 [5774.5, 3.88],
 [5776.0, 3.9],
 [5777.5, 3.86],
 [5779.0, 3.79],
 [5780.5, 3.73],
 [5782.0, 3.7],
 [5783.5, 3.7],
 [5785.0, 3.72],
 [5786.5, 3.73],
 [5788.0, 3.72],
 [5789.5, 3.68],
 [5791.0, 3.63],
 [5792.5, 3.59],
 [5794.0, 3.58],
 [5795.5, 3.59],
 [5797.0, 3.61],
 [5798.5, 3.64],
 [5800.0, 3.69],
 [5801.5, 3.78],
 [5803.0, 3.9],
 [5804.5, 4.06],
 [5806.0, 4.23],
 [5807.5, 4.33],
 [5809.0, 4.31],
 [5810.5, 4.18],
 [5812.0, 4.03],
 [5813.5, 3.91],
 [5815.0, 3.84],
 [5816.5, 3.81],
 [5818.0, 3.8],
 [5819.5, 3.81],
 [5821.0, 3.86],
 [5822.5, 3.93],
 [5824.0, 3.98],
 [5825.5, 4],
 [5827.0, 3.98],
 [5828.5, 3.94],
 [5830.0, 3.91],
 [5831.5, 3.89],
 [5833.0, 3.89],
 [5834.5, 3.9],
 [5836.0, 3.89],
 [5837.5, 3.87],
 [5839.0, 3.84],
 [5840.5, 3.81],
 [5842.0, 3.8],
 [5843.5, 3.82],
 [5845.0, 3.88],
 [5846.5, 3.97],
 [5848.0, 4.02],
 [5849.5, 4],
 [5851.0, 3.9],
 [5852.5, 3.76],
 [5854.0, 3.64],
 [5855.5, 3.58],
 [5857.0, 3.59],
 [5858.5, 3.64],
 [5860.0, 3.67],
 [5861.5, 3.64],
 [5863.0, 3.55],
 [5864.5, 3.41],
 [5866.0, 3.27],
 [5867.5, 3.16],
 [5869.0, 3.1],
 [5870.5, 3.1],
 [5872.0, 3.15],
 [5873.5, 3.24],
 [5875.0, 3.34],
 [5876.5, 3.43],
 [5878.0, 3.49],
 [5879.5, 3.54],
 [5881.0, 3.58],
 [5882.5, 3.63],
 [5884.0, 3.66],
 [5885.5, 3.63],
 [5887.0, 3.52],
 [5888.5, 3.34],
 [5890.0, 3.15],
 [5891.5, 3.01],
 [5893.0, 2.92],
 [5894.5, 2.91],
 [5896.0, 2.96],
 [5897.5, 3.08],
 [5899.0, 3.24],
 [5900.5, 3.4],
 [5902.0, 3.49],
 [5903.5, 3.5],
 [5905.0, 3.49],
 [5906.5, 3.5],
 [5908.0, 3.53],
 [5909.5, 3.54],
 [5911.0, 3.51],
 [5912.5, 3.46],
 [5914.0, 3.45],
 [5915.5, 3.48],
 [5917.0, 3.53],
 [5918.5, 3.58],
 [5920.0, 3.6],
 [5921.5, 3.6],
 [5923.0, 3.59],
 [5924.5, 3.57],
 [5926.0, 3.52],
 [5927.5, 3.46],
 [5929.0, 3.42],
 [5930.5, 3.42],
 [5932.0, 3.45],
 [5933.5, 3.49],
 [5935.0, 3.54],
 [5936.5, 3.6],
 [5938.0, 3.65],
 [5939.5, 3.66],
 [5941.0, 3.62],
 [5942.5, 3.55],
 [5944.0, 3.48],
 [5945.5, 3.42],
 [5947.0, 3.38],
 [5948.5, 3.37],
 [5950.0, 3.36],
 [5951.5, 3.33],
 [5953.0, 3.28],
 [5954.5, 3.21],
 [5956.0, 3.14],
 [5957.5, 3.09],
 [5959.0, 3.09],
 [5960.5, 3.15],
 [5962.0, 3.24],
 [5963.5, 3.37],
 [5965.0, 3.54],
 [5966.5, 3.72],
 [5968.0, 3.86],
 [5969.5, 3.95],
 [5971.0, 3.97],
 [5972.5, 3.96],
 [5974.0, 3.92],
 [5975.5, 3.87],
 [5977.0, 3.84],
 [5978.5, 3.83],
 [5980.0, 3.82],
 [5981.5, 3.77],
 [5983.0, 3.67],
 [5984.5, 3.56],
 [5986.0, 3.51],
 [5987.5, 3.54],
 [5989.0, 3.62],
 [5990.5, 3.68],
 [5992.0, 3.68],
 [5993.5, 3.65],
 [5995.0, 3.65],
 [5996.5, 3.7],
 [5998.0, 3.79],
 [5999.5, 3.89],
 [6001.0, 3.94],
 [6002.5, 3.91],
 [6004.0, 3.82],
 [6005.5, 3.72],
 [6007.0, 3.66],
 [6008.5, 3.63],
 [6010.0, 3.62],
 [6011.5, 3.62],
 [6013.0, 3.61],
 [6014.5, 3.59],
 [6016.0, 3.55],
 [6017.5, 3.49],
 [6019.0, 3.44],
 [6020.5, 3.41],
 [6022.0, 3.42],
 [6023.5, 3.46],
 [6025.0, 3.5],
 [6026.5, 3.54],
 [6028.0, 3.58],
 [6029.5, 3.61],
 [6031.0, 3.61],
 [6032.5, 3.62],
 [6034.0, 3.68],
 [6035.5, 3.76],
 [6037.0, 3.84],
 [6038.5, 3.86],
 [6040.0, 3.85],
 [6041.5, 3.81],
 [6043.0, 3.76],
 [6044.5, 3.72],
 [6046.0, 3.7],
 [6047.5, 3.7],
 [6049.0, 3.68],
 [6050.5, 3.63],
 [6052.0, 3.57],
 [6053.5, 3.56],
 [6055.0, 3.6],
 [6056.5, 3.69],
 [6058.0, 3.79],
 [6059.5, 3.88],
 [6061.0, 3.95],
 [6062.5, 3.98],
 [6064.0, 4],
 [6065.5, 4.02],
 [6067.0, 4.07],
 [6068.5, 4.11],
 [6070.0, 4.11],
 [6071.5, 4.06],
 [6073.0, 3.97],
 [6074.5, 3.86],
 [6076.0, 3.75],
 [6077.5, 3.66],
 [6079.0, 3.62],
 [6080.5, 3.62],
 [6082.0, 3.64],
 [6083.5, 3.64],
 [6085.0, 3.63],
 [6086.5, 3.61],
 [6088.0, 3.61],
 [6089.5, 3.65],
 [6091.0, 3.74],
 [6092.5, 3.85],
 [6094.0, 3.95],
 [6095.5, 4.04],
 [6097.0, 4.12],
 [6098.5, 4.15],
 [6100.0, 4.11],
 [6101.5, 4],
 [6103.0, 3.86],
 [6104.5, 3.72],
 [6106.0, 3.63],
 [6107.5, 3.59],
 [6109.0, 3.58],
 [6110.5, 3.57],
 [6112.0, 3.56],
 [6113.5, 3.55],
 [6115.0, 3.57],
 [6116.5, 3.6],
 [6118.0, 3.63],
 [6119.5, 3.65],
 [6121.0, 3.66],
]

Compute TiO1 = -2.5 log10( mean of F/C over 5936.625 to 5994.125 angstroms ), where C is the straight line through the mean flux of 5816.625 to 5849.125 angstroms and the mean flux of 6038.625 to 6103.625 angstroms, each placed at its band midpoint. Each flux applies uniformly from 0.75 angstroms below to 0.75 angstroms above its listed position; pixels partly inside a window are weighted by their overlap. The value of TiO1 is 0.09 mag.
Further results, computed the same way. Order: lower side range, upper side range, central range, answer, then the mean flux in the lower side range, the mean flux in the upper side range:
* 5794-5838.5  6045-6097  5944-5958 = 0.17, 3.91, 3.8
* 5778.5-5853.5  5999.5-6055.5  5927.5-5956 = 0.09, 3.86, 3.65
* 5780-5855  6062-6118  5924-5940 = 0.09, 3.86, 3.8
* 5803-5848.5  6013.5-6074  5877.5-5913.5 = 0.15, 3.95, 3.73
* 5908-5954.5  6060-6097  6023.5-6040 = 0.02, 3.49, 3.85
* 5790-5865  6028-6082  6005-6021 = 0.06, 3.84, 3.79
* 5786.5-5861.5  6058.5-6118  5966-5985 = 0.00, 3.85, 3.81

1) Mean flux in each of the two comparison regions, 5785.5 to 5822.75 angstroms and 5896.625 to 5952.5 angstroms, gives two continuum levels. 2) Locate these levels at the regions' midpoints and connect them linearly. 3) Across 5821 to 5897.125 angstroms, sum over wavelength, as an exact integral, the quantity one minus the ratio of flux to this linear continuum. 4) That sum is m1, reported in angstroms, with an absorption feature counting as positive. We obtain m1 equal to 1.81 angstroms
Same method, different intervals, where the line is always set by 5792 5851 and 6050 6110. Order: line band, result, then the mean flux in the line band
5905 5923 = 1.6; 3.53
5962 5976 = 0.3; 3.76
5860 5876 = 2.3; 3.32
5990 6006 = 0.3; 3.77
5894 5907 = 2.0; 3.29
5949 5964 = 2.4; 3.23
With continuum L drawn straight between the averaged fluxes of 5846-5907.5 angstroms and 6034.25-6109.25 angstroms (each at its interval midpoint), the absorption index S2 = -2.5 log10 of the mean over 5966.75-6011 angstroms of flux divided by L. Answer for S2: -0.031 mag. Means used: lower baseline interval 3.44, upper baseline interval 3.81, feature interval 3.76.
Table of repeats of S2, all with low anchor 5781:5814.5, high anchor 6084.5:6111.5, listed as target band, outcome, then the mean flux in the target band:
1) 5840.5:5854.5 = -0.01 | 3.87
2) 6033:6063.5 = 0.02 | 3.75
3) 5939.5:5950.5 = 0.10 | 3.47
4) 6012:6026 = 0.09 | 3.5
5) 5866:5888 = 0.13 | 3.39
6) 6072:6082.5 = 0.02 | 3.74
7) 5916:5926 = 0.07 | 3.57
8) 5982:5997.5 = 0.05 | 3.63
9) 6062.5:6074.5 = -0.06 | 4.03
